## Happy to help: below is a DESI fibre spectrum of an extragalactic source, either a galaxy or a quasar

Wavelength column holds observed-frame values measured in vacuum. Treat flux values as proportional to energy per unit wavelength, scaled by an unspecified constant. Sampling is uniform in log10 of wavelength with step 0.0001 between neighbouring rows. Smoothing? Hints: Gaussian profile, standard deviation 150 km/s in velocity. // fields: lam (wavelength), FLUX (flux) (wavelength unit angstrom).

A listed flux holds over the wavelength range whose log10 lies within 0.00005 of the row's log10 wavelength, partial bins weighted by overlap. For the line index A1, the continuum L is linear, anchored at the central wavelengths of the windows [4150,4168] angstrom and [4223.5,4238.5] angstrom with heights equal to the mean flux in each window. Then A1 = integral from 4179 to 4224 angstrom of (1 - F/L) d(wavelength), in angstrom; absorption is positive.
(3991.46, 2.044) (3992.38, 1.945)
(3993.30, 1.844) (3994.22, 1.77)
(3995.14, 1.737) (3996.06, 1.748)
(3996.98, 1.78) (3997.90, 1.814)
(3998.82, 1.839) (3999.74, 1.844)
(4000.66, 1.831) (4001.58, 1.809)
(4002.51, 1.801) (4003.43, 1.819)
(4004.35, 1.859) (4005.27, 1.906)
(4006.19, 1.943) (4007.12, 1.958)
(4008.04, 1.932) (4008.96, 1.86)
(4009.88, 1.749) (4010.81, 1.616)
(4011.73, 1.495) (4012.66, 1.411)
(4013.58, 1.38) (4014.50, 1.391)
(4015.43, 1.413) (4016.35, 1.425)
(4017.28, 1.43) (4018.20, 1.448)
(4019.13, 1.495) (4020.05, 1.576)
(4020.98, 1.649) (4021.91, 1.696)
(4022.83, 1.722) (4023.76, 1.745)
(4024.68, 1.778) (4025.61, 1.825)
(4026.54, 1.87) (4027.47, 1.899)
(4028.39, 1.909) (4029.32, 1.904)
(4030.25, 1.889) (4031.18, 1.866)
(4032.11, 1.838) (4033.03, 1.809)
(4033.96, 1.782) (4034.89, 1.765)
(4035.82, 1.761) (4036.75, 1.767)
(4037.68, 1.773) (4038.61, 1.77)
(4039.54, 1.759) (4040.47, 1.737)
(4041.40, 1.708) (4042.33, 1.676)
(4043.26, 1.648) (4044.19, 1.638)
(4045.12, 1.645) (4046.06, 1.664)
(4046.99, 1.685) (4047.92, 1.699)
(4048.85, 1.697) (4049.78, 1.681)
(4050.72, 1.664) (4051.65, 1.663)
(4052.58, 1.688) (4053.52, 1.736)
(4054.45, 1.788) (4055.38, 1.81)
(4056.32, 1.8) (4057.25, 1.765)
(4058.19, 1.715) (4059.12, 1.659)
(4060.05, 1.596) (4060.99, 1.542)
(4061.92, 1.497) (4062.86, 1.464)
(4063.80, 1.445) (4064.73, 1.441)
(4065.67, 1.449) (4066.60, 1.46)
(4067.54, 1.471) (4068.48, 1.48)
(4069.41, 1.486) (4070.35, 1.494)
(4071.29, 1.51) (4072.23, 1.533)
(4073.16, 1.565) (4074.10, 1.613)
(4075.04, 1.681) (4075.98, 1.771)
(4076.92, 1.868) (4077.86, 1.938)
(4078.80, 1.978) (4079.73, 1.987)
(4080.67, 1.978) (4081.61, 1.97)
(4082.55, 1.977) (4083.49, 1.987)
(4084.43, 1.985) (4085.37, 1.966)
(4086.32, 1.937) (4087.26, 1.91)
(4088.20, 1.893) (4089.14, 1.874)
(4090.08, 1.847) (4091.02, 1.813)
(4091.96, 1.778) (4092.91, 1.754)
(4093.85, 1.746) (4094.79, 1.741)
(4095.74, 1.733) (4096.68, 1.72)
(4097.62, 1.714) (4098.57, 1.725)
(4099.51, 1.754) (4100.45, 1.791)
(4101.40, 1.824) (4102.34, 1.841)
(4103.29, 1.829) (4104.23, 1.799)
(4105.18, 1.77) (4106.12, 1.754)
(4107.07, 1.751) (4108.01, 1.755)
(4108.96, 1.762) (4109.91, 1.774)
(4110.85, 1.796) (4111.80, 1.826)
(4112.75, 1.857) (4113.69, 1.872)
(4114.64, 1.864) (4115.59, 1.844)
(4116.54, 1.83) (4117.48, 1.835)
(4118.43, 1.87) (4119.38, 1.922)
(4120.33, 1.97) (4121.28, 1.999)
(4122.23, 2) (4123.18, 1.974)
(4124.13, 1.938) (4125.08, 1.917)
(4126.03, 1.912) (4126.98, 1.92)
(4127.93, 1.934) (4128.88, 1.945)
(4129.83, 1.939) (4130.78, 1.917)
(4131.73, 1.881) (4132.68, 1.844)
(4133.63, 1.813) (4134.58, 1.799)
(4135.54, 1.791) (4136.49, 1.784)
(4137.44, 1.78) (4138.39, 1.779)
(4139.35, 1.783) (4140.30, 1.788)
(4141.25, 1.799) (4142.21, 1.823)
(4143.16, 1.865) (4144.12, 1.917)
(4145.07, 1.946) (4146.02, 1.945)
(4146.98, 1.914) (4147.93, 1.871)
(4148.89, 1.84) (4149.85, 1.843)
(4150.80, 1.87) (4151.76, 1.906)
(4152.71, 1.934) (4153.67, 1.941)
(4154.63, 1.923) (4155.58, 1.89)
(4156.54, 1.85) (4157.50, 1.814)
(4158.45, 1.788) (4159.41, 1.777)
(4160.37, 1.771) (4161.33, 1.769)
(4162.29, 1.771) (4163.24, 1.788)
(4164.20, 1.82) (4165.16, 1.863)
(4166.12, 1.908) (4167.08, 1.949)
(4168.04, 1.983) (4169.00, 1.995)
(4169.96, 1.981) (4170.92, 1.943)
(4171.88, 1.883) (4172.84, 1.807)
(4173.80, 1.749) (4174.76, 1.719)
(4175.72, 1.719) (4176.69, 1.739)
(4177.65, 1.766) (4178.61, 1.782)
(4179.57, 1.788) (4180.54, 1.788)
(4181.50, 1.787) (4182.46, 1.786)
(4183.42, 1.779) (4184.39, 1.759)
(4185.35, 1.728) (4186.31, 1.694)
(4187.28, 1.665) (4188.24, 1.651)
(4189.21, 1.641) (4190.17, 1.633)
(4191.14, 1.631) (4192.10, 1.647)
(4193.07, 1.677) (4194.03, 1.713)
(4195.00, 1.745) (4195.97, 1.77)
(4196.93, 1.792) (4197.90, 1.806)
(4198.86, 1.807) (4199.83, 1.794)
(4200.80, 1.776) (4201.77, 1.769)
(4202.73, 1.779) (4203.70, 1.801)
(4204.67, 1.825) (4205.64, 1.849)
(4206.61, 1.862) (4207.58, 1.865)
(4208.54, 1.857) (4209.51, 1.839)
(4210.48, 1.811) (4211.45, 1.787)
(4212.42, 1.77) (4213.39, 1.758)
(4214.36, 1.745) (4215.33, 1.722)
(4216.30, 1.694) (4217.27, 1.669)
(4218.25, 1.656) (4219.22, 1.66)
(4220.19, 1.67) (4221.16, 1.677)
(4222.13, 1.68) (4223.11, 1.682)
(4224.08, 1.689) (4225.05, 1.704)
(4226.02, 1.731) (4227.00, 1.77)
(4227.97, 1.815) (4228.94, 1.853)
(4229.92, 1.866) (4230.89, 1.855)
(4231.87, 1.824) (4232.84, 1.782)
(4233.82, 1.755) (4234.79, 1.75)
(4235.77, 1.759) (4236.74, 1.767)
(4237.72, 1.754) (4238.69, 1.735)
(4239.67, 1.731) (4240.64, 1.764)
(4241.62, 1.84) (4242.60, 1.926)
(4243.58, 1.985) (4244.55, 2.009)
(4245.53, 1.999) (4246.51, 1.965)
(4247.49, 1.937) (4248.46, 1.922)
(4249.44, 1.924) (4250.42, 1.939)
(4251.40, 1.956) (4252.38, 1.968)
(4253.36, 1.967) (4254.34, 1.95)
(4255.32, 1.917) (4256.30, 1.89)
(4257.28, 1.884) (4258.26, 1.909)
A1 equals 1.6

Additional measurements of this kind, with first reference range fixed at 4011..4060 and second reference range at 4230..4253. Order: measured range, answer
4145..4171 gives -1.2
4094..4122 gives -1.0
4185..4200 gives 0.9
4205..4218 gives 0.4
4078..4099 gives -1.6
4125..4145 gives -0.9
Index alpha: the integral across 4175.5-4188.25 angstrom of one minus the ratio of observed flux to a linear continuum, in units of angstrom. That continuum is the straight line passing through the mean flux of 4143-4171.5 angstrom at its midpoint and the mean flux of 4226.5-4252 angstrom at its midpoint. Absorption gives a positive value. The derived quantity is 0.8 angstrom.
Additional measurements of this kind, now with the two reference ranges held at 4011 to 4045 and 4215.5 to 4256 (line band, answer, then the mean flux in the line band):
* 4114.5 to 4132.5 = -1.76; 1.92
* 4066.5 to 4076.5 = 0.91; 1.56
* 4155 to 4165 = -0.22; 1.81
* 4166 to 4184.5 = -0.55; 1.83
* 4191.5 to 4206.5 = 0.18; 1.77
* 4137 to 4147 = -0.51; 1.85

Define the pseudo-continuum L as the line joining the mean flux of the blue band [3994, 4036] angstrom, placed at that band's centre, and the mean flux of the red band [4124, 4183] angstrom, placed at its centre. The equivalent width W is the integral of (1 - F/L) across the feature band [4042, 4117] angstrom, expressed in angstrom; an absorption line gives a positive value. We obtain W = 2.2 angstrom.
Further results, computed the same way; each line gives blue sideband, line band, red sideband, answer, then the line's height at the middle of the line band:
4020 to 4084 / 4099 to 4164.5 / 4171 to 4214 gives -4.0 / 1.74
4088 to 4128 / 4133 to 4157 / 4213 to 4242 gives -0.7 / 1.8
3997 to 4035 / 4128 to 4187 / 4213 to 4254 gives -1.9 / 1.78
